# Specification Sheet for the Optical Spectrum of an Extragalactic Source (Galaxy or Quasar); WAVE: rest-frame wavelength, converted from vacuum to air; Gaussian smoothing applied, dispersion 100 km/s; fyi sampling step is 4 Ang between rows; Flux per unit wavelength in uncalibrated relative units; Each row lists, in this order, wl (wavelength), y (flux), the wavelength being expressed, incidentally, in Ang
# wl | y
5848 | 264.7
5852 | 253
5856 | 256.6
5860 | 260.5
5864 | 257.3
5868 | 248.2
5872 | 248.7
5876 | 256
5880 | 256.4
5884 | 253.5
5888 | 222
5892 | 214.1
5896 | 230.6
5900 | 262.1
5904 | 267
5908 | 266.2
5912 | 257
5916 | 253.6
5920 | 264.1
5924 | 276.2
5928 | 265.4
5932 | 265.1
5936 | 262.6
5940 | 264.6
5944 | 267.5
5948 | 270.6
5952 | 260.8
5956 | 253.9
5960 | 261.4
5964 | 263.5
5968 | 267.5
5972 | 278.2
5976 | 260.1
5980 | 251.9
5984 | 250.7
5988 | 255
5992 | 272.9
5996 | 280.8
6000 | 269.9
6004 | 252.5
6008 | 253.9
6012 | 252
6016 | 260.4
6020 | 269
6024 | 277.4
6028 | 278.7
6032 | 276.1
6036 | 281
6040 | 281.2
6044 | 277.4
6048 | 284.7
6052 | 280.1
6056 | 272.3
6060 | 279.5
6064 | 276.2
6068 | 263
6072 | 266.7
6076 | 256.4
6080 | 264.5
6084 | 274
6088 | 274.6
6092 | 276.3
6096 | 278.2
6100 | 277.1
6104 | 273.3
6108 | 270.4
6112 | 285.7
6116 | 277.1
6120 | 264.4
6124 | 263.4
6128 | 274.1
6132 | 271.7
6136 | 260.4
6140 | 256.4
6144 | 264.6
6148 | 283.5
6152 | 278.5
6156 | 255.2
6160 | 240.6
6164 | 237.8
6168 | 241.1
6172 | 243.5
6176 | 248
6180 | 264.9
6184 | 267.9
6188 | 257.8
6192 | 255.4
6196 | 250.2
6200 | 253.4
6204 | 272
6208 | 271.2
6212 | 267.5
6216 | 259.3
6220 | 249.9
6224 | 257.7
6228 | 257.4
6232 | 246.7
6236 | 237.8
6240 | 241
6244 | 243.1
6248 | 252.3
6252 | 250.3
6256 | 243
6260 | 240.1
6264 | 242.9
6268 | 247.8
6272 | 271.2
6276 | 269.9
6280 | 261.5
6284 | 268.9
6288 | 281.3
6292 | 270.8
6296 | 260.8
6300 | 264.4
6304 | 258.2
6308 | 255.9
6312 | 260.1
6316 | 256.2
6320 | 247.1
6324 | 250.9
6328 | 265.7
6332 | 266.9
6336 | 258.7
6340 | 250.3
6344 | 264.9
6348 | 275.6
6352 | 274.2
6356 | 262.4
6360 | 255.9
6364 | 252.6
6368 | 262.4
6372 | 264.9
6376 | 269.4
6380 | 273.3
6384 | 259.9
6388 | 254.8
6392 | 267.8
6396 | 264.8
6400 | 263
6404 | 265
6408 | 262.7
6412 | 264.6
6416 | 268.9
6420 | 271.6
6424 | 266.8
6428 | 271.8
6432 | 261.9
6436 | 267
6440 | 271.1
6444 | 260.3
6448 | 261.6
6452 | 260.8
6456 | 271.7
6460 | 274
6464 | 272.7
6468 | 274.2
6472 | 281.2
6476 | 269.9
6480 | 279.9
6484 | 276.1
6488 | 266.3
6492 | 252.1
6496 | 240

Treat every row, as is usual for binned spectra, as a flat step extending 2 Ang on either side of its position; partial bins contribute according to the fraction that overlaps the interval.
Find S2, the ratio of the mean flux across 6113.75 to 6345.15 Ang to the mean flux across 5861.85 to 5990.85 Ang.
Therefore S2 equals 1.00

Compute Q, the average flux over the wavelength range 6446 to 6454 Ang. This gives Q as 261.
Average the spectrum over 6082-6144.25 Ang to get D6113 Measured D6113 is 272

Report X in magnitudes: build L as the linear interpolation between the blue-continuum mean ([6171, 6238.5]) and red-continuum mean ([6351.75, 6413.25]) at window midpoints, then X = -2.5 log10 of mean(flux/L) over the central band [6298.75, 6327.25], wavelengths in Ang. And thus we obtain 0.02 mag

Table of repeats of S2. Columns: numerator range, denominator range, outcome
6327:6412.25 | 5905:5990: 1.00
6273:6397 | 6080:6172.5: 0.99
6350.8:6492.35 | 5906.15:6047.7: 1.00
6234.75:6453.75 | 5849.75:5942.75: 1.02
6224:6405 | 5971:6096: 0.96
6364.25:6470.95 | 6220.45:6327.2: 1.04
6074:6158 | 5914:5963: 1.03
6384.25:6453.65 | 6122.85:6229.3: 1.02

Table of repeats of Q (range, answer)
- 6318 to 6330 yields 255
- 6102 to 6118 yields 277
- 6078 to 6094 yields 272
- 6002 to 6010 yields 253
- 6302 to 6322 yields 256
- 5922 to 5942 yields 267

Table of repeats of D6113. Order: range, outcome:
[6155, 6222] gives 255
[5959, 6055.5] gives 268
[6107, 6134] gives 272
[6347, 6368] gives 263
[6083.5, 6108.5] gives 275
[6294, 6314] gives 260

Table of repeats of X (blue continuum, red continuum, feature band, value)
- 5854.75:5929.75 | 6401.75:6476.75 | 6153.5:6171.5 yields 0.07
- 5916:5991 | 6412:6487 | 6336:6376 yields 0.02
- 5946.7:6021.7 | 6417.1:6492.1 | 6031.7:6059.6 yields -0.06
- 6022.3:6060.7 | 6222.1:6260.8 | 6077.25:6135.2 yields -0.02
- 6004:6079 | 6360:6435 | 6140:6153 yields -0.01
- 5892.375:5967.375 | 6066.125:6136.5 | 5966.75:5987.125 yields 0.01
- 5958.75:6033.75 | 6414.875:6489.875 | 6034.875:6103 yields -0.03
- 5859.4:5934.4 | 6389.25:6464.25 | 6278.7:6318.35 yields 0.00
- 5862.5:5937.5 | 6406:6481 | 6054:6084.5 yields -0.04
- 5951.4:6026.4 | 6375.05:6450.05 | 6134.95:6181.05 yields 0.03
